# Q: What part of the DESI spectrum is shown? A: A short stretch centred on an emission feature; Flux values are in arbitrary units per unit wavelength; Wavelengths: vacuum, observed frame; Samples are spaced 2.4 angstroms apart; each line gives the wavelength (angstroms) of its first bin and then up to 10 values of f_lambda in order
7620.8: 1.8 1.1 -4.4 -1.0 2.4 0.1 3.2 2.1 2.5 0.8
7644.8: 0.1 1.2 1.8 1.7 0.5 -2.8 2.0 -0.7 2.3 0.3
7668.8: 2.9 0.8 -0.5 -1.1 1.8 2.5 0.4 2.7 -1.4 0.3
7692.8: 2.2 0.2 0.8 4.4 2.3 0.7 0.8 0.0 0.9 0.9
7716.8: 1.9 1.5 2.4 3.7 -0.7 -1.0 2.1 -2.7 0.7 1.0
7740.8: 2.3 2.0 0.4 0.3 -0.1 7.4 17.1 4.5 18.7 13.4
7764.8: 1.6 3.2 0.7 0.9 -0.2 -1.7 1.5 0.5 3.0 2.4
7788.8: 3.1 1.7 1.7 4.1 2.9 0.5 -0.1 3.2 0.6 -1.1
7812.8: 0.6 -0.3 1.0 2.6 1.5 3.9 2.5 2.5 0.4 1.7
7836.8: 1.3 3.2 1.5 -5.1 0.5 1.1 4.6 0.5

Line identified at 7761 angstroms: [O II] 3727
